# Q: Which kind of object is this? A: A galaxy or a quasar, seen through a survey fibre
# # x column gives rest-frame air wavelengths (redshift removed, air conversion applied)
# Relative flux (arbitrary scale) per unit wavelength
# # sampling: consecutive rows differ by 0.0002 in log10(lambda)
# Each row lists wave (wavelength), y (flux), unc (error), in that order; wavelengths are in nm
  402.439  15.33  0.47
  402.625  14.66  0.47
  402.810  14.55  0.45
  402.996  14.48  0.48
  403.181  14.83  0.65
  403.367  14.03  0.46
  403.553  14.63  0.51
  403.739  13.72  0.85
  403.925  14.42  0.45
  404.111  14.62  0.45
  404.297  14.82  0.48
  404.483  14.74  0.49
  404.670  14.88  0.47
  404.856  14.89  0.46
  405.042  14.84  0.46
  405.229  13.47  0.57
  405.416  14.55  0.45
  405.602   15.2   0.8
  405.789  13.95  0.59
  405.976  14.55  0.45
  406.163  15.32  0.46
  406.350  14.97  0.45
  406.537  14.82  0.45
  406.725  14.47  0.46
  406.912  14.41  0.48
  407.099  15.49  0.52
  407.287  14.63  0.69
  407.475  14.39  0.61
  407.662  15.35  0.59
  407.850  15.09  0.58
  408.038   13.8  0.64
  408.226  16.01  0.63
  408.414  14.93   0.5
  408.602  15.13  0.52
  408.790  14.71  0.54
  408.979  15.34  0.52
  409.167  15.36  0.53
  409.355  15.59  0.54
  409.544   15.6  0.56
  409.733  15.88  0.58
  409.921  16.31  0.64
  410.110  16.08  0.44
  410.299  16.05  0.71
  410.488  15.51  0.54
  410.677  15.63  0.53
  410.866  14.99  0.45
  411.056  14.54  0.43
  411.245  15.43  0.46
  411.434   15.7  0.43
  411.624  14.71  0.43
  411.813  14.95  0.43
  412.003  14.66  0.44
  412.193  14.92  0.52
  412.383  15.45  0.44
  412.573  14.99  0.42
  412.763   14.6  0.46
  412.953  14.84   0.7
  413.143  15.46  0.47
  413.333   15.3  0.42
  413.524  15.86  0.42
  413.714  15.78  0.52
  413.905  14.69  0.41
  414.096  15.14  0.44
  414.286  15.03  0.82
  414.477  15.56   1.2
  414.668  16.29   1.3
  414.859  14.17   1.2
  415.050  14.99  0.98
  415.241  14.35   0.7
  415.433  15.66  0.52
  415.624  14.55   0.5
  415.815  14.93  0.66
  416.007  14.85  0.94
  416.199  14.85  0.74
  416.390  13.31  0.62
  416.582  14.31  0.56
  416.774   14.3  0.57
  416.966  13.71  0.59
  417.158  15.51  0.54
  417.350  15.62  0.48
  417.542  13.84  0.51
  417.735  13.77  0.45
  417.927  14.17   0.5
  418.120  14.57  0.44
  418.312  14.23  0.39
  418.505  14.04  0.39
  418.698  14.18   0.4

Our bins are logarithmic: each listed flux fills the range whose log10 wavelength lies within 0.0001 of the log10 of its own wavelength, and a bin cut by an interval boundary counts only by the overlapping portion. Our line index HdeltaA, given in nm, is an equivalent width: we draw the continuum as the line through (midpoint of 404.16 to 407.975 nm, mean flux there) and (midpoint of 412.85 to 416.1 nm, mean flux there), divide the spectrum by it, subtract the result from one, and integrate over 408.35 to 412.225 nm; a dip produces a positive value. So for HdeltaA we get -0.11 nm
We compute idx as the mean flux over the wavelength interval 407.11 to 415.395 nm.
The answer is 15.2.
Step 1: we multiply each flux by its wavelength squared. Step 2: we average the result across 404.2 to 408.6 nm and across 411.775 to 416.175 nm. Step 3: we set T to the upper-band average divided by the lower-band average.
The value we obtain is 1.06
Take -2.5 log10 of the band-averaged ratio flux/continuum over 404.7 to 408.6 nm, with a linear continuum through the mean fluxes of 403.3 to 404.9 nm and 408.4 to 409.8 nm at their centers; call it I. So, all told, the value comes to 0.01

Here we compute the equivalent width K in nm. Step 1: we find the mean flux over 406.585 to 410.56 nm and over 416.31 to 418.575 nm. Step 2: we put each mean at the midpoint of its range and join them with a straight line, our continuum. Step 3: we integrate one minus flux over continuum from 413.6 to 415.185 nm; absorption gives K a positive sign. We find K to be -0.06 nm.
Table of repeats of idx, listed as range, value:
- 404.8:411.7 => 15.1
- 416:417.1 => 14.2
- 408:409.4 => 15.1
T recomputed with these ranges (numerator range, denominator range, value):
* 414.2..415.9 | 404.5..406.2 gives 1.08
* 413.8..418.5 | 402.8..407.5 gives 1.06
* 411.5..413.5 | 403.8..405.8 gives 1.07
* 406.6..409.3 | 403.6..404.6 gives 1.05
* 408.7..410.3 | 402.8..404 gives 1.12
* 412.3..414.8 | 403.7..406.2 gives 1.09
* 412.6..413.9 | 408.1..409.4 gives 1.02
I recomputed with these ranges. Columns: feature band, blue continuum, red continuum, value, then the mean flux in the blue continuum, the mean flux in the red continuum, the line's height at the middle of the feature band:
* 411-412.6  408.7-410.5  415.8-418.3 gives 0.02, 15.7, 14.4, 15.3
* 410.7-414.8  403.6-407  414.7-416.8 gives -0.04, 14.6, 14.6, 14.6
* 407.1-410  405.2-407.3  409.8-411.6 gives -0.01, 14.7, 15.6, 15.1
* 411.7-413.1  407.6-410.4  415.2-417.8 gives 0.01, 15.4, 14.5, 15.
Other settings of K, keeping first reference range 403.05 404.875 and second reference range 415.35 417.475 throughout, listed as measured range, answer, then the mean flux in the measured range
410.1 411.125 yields -0.06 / 15.4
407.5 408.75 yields -0.04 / 15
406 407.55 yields -0.02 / 14.8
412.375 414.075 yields -0.06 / 15.2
